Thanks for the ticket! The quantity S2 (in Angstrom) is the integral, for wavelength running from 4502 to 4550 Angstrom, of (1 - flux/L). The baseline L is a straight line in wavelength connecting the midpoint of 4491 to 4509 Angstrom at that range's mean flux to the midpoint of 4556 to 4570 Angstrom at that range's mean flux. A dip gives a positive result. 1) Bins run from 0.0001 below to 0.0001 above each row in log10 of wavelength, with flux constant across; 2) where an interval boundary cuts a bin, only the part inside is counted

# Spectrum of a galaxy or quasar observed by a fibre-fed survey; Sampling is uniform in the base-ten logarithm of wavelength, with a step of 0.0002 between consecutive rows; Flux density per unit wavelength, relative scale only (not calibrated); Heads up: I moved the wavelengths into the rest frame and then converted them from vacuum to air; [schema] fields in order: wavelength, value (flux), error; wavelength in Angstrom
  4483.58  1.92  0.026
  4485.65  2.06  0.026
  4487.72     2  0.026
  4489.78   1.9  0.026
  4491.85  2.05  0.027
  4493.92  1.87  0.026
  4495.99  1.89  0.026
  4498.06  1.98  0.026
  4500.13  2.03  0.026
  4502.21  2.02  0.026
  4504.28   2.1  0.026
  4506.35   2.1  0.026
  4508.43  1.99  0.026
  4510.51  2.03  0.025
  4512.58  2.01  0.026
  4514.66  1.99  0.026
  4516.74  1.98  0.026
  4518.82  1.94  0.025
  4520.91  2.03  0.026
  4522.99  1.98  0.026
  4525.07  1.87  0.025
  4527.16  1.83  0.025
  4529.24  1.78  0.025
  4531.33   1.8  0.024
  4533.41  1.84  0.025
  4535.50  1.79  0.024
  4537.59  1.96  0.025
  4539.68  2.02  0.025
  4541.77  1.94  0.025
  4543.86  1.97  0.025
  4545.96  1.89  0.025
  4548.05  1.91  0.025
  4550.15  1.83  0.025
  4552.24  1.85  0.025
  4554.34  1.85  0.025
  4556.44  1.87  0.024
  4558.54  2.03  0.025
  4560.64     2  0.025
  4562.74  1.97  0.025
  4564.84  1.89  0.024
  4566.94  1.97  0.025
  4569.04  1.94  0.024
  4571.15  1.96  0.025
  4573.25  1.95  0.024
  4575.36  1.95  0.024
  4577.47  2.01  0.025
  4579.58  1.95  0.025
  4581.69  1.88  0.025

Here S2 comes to 1.0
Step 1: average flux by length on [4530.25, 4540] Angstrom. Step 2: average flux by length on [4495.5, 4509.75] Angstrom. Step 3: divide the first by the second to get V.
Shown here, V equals 0.9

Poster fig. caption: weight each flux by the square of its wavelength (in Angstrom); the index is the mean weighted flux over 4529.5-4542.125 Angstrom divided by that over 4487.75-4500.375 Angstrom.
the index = 0.98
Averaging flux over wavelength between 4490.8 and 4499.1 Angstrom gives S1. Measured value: 1.95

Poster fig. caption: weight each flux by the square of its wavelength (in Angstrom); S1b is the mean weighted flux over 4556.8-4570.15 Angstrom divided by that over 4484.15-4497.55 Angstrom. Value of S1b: 1.03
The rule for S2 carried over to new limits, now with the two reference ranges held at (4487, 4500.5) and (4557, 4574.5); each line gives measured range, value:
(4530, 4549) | 0.6 Angstrom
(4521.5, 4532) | 0.5 Angstrom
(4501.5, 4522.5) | -0.6 Angstrom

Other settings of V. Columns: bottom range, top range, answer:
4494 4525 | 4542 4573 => 0.96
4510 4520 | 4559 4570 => 0.99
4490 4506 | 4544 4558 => 0.94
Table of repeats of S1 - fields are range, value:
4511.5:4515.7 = 2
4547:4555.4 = 1.86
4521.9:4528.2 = 1.9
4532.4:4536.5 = 1.81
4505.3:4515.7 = 2.02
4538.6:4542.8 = 1.98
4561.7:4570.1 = 1.94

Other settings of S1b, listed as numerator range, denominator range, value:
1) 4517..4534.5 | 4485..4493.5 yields 0.96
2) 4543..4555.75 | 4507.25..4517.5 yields 0.96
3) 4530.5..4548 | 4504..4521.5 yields 0.96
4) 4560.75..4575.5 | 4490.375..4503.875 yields 1.02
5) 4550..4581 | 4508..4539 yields 1.03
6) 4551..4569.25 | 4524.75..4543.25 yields 1.04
